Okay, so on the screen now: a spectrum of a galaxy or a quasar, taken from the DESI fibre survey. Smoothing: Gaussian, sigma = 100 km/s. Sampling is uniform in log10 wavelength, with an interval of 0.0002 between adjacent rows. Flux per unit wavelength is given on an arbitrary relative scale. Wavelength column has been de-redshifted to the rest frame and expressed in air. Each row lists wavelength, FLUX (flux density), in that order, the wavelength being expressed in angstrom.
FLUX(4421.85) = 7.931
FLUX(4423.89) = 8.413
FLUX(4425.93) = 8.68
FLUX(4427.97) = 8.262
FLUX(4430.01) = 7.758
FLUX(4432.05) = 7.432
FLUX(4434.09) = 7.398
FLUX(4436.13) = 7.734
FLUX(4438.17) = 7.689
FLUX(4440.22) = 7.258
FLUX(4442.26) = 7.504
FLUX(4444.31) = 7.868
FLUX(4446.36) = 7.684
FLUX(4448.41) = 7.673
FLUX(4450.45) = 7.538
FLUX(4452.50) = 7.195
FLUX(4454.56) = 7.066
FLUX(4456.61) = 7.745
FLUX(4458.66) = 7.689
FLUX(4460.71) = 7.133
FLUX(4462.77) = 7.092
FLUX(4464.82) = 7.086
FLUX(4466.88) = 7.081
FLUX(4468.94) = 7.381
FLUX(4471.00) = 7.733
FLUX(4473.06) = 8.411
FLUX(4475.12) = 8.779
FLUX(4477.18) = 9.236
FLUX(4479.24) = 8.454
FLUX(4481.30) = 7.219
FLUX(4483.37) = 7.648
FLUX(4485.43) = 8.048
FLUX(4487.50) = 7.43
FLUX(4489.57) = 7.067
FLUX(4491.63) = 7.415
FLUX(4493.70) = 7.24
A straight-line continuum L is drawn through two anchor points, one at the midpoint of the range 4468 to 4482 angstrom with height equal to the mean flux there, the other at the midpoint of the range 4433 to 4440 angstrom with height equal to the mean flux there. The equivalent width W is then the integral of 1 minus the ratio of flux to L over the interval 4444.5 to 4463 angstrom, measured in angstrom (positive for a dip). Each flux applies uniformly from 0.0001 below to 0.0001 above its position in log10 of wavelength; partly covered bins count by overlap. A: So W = 0.92 angstrom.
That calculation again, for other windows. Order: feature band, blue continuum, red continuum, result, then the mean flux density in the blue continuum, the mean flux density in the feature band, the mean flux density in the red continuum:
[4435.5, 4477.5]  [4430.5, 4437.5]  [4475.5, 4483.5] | 1.5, 7.56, 7.62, 8.25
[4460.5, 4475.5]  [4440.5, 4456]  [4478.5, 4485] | 0.2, 7.5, 7.56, 7.77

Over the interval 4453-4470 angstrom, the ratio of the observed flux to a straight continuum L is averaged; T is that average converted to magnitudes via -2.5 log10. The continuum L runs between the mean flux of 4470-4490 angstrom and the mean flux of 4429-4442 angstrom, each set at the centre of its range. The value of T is 0.08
